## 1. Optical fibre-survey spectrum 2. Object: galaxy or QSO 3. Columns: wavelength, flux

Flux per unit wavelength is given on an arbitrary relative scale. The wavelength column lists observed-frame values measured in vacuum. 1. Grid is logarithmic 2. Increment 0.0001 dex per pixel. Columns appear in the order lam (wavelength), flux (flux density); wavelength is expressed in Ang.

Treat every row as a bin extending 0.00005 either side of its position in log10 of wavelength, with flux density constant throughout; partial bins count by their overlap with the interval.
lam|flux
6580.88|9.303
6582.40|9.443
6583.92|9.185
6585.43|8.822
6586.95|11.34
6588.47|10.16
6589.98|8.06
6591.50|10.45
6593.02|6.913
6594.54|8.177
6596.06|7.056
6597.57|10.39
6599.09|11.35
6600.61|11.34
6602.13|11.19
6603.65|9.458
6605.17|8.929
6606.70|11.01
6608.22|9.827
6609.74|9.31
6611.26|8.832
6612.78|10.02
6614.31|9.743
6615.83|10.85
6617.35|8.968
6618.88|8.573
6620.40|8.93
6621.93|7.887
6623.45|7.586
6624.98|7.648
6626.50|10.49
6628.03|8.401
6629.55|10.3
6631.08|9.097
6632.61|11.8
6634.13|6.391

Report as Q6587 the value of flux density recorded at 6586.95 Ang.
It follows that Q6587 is 11.34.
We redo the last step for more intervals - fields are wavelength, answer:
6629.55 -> 10.3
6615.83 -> 10.85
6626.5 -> 10.49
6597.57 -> 10.39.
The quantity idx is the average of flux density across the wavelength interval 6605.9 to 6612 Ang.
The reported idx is 9.74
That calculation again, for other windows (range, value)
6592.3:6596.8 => 7.38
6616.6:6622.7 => 8.58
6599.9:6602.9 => 11.3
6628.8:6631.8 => 9.69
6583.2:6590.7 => 9.53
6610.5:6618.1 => 9.69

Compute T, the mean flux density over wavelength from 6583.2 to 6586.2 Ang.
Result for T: 9.02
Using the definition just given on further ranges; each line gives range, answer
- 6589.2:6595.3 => 8.41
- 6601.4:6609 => 10.1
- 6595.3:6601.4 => 10.1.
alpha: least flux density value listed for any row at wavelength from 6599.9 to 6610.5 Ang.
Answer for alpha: 8.929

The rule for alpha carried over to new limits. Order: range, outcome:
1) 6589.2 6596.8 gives 6.913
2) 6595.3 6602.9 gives 7.056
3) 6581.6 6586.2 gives 8.822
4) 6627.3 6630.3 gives 8.401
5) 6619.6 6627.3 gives 7.586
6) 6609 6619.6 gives 8.573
